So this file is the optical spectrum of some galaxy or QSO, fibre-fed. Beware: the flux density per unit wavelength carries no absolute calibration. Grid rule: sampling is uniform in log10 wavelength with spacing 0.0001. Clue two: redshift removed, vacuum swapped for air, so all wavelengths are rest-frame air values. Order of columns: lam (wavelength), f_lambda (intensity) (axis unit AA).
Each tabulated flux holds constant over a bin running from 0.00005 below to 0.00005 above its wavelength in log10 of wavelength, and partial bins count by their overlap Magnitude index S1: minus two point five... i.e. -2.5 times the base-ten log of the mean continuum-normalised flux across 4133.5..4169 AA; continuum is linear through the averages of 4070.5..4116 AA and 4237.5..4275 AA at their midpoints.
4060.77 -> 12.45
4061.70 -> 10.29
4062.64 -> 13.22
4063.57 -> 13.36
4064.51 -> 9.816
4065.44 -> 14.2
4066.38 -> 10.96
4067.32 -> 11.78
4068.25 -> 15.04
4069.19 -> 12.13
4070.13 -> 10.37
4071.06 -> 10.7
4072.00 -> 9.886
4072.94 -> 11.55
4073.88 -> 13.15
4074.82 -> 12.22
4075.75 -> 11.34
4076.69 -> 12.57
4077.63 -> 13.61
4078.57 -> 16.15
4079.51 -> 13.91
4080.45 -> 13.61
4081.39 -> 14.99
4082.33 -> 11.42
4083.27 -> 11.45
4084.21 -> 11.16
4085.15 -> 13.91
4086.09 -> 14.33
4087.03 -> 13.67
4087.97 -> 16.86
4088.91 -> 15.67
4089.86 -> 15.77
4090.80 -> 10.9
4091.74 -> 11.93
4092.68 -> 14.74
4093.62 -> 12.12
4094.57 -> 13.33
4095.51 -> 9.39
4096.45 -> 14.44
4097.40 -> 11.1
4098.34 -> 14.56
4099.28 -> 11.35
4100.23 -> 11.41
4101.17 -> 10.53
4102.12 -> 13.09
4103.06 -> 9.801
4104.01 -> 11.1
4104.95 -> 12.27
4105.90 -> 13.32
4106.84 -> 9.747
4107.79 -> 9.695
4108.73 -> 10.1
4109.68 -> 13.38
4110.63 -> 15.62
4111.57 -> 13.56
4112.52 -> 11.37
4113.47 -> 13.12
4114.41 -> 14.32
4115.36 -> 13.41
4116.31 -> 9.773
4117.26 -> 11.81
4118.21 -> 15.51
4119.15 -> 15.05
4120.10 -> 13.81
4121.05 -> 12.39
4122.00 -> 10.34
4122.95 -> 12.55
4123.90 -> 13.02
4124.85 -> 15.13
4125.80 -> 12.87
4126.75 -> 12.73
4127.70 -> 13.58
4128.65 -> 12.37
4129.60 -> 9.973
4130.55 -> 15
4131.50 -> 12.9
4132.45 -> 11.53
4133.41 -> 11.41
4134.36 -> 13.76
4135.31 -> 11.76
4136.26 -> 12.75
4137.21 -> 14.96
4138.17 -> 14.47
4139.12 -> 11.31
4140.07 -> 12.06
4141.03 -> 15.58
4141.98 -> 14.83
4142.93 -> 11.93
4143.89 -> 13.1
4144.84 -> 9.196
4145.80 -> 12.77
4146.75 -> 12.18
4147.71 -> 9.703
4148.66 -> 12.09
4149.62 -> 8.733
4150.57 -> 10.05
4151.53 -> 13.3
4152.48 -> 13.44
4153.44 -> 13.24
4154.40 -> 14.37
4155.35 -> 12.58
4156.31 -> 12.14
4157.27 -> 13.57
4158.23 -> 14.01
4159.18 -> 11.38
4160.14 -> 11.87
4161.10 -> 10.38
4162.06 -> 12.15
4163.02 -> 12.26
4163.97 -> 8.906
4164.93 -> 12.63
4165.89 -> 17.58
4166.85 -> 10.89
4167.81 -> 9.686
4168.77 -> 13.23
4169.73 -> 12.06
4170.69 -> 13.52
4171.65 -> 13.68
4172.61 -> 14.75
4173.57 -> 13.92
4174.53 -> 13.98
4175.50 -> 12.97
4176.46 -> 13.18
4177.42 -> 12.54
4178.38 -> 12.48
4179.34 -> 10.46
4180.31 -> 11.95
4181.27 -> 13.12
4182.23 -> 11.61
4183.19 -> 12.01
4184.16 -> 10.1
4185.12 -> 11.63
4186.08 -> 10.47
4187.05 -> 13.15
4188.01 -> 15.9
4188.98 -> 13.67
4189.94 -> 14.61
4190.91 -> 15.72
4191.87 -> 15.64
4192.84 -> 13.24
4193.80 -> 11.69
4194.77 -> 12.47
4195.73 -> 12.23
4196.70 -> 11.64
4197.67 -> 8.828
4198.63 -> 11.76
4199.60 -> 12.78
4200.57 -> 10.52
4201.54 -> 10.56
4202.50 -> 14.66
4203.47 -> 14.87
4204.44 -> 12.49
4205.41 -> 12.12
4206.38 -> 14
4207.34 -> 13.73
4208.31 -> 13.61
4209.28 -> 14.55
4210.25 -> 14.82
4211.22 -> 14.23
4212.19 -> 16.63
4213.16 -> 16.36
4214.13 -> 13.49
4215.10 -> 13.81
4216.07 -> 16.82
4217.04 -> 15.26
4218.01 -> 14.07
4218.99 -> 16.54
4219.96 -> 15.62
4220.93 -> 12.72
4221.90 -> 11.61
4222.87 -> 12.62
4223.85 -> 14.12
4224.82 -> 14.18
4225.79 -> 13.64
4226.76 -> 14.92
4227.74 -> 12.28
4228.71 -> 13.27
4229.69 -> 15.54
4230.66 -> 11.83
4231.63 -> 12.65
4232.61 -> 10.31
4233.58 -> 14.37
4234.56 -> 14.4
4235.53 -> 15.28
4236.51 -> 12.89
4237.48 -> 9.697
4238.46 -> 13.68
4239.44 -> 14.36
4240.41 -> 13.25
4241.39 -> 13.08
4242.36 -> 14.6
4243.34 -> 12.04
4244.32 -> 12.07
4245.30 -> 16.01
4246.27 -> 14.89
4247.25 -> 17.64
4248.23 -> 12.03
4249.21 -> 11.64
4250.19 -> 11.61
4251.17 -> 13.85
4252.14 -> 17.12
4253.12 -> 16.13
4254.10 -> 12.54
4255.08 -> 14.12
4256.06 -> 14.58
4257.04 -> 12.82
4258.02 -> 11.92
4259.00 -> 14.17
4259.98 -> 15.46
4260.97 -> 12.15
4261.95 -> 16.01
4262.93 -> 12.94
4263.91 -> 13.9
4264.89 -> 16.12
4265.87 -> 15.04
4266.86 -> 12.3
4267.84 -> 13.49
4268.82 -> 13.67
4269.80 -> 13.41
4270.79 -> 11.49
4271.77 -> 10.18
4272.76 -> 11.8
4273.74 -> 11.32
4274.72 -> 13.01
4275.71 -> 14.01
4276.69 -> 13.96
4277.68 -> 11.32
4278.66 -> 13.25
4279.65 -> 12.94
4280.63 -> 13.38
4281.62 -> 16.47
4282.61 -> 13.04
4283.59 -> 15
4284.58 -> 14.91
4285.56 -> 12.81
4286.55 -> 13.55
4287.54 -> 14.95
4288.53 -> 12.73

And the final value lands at 0.049 mag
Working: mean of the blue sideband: 12.6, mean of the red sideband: 13.5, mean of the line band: 12.4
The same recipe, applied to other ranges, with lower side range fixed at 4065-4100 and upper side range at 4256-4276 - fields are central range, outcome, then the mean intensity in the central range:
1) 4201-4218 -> -0.085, 14.2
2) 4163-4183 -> 0.036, 12.6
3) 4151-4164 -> 0.044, 12.5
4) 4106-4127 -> 0.020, 12.7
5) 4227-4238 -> 0.018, 13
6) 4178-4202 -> 0.067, 12.3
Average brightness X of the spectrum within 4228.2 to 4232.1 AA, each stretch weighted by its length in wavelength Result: 13.3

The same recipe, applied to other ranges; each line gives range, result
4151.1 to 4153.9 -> 13.3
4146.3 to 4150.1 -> 10.7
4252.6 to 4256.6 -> 14.3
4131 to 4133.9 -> 12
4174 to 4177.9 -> 13.2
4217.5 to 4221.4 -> 14.7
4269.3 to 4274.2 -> 11.6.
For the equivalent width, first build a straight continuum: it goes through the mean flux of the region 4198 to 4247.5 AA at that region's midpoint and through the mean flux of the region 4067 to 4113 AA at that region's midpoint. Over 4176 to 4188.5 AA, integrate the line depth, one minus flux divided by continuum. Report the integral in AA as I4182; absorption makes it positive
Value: 1.1 AA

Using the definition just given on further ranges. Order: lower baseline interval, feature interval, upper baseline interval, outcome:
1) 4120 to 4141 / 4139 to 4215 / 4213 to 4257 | 3.0 AA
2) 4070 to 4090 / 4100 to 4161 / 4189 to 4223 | 3.9 AA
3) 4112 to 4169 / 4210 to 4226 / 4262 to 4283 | -1.9 AA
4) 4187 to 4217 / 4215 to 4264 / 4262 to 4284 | -1.2 AA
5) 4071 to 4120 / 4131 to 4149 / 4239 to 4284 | 0.6 AA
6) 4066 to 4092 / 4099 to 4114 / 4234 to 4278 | 1.3 AA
